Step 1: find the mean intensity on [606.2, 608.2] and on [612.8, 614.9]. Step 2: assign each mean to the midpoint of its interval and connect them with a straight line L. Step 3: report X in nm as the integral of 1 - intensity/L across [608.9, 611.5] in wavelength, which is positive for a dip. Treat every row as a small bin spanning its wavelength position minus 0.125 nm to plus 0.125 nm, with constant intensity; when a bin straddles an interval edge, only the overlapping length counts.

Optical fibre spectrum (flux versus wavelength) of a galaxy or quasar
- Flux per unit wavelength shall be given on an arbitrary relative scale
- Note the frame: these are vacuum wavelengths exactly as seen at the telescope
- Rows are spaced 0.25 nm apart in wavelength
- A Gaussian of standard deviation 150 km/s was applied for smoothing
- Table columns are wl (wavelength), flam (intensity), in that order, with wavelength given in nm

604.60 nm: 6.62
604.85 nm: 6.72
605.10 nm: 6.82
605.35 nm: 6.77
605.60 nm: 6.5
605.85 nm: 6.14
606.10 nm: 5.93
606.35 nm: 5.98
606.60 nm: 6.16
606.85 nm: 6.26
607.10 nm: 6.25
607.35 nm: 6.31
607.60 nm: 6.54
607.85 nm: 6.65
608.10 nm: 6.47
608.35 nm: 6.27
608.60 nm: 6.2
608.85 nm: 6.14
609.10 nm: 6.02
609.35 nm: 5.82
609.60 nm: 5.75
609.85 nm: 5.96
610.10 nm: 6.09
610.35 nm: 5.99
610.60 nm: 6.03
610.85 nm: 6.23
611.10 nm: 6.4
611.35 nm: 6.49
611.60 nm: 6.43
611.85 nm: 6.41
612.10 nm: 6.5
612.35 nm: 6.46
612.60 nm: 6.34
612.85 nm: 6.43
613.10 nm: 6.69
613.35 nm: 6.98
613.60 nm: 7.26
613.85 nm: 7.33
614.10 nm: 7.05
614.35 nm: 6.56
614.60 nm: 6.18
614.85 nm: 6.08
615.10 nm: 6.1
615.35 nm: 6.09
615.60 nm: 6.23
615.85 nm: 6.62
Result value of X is 0.17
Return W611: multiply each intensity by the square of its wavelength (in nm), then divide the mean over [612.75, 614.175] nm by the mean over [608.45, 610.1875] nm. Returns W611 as 1.18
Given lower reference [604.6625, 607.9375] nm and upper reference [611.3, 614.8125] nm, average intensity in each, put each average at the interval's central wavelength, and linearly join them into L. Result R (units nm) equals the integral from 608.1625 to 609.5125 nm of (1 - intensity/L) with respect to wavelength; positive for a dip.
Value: 0.08 nm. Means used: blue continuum 6.39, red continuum 6.64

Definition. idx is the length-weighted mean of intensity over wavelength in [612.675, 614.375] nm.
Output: 6.9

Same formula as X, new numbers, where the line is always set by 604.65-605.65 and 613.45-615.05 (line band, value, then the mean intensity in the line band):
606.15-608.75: 0.16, 6.3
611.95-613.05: 0.04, 6.45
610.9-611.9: 0.04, 6.42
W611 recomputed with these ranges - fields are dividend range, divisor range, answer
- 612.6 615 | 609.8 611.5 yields 1.10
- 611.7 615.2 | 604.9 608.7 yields 1.06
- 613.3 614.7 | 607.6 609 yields 1.11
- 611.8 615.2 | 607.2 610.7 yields 1.09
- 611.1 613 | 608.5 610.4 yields 1.08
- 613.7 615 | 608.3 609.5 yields 1.11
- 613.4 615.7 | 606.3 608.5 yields 1.06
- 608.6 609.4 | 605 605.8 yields 0.92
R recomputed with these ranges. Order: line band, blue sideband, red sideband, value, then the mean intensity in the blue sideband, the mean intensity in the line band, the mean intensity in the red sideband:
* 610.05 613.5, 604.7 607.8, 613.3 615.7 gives 0.06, 6.37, 6.4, 6.58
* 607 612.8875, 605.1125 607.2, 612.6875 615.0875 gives 0.21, 6.28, 6.25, 6.69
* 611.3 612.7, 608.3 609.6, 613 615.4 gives -0.01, 6.05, 6.44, 6.65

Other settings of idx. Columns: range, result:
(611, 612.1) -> 6.44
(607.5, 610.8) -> 6.15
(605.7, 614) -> 6.33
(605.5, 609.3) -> 6.24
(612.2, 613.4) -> 6.55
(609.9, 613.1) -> 6.32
